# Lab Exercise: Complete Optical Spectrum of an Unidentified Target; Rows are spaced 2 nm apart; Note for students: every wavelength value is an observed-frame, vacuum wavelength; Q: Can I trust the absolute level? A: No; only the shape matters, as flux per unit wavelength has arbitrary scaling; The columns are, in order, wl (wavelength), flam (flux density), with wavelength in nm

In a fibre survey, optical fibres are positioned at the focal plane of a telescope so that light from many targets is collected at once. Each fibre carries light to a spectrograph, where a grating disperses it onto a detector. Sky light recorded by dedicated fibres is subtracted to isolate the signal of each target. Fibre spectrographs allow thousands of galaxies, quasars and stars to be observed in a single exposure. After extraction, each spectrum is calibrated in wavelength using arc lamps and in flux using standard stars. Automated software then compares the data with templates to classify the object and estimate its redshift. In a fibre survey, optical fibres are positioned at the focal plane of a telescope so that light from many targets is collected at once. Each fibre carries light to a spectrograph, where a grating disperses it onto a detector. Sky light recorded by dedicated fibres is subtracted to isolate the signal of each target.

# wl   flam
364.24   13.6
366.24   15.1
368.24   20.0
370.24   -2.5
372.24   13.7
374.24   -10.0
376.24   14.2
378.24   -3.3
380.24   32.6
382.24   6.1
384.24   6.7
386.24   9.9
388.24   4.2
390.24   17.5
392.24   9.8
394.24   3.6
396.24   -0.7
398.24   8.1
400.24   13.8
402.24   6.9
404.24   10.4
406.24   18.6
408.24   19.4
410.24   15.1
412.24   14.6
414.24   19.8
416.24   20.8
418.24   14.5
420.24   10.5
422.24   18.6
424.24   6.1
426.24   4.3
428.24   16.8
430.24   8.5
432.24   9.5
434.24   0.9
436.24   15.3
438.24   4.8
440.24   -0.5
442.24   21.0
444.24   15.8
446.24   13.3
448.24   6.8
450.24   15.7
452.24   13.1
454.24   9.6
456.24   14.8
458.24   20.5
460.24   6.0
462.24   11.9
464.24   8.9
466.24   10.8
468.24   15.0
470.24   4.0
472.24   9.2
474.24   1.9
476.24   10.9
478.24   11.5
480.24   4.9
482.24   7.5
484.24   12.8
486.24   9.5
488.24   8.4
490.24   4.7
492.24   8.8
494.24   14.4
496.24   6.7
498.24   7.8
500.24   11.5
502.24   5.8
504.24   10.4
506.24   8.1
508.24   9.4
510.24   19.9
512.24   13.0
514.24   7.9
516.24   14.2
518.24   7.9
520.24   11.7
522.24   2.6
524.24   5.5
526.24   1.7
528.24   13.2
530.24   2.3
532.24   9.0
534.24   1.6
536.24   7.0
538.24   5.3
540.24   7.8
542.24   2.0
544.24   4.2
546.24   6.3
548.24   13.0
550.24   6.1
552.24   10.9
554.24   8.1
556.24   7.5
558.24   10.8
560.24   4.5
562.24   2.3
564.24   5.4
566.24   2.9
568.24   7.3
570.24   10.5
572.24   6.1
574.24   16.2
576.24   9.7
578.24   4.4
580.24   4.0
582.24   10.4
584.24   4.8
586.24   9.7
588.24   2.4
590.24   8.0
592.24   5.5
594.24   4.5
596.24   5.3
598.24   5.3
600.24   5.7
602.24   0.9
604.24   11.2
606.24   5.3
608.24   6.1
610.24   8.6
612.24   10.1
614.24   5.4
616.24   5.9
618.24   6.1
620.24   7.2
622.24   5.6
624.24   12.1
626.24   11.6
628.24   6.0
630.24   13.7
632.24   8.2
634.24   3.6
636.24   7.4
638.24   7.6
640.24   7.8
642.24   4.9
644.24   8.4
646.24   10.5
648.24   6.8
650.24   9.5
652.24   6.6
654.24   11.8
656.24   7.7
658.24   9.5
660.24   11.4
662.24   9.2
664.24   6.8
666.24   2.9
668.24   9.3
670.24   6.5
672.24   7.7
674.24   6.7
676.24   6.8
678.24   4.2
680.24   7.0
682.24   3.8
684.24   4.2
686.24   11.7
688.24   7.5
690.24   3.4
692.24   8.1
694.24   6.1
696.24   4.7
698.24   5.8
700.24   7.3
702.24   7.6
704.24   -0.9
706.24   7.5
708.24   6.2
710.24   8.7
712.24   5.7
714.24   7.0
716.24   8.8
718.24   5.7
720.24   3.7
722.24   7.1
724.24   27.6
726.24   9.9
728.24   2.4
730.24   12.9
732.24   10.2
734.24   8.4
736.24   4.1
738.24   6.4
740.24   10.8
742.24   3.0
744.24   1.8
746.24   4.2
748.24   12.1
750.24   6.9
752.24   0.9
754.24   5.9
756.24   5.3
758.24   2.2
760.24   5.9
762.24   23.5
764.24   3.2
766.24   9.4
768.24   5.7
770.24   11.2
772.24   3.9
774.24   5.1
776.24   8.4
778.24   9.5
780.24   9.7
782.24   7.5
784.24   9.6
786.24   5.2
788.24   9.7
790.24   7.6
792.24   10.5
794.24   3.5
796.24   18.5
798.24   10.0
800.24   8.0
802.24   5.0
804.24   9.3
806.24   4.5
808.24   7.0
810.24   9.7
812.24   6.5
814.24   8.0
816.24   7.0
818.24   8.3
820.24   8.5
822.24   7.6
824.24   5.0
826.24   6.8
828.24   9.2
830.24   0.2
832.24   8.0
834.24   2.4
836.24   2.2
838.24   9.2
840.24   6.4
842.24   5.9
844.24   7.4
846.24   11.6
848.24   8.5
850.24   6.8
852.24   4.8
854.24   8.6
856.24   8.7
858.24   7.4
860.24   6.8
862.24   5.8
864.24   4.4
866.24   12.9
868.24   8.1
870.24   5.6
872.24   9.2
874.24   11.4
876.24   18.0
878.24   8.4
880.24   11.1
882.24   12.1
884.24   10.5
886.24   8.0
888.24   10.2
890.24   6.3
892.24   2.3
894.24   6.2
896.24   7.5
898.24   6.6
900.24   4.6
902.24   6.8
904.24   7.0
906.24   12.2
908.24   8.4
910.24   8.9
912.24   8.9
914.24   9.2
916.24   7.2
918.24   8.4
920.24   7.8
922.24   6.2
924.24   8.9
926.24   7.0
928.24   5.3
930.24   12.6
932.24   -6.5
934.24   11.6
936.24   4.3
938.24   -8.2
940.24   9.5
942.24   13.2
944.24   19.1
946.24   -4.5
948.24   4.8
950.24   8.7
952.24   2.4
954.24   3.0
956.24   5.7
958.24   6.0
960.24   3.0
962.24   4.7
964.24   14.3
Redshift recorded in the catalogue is 0.94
